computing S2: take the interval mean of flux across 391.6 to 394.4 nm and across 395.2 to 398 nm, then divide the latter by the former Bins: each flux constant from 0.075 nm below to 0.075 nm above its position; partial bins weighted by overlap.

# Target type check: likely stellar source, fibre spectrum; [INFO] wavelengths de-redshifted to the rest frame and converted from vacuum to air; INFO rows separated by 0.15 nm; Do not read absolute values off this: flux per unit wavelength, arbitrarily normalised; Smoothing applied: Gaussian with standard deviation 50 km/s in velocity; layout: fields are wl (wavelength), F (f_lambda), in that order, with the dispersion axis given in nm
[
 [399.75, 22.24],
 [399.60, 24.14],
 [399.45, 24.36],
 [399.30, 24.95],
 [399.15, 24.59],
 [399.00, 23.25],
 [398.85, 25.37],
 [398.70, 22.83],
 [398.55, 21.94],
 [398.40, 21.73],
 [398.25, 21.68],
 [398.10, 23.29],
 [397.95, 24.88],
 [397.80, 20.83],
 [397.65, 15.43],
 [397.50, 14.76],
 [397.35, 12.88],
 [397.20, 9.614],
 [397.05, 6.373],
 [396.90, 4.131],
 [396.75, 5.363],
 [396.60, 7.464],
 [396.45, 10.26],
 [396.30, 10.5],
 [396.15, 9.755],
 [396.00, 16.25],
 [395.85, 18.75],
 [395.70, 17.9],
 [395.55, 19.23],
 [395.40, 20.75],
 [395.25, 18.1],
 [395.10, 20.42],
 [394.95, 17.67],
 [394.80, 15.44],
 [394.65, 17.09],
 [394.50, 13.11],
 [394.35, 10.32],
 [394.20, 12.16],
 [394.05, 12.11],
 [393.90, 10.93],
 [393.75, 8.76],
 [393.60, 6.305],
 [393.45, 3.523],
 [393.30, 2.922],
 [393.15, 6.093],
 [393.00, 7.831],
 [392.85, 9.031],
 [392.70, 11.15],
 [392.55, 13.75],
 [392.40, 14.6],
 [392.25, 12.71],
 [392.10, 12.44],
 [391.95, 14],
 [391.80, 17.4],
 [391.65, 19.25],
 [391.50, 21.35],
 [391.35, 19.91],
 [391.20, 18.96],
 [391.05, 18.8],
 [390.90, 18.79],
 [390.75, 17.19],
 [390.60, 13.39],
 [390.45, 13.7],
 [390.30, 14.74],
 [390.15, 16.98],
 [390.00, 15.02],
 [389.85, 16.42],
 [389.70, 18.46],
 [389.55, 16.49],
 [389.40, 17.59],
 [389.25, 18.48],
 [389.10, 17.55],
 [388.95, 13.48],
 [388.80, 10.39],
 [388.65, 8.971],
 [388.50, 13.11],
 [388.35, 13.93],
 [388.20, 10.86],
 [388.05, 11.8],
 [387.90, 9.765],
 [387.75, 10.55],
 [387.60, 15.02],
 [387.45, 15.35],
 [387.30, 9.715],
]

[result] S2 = 1.28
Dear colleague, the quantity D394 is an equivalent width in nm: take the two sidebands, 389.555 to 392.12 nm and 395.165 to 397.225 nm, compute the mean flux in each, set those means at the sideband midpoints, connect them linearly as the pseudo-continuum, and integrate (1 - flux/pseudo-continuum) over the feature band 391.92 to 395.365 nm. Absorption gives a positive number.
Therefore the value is 0.626 nm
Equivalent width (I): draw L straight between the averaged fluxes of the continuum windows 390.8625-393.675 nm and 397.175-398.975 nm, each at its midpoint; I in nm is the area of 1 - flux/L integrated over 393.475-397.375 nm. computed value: 0.94 nm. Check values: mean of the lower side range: 13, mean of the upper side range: 20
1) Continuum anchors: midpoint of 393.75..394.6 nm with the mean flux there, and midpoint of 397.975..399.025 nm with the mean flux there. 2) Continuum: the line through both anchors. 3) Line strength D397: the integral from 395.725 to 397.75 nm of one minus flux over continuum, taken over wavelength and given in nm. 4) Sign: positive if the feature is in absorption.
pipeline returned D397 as 0.77 nm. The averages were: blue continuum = 11.6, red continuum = 22.9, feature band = 11.2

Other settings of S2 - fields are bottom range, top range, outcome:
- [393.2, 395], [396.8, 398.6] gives 1.52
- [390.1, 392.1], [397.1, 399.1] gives 1.16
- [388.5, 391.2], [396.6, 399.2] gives 1.10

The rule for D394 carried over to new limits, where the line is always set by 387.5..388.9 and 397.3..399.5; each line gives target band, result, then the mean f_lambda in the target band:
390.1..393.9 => 0.441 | 13.3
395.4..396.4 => 0.179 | 15.7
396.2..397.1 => 0.562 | 7.44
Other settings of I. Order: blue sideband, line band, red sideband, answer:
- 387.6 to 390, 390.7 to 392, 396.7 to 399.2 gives -0.309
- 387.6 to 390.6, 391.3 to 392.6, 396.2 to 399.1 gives -0.125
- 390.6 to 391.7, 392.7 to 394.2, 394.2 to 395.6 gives 0.818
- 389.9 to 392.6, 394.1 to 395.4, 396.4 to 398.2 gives -0.123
